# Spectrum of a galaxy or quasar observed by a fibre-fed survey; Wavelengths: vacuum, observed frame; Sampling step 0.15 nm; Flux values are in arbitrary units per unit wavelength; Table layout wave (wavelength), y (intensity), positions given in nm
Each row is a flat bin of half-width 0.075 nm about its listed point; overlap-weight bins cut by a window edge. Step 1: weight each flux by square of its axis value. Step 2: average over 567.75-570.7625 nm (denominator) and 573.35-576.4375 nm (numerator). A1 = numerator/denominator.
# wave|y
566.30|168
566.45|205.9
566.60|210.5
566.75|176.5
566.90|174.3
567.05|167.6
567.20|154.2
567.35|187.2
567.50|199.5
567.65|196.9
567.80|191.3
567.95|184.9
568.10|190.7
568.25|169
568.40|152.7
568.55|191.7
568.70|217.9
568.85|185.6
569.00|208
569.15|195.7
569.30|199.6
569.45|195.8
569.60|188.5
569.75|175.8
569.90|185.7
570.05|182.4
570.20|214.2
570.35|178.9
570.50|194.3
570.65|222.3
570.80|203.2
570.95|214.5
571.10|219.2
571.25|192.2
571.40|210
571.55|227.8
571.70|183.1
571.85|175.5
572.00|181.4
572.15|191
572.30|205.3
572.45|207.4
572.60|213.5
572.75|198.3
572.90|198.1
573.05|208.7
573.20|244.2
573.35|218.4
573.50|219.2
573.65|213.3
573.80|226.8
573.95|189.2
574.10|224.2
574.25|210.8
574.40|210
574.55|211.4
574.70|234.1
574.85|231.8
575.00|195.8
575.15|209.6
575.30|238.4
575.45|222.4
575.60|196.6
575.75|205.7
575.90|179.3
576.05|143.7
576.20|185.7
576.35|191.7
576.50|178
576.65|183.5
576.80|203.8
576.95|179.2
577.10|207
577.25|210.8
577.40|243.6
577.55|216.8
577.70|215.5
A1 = 1.1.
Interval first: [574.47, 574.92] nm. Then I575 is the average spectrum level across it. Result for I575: 226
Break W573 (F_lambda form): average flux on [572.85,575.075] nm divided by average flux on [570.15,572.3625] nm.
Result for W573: 1.08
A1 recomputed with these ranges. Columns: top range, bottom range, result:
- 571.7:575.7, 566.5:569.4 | 1.14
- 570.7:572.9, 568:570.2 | 1.08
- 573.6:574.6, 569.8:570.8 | 1.10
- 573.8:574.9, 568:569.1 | 1.17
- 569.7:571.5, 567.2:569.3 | 1.07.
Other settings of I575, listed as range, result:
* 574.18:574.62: 211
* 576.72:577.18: 197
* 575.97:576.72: 176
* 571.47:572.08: 192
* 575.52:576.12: 182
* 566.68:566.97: 175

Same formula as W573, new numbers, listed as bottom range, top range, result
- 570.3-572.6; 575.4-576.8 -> 0.93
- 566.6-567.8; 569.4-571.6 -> 1.10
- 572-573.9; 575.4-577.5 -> 0.93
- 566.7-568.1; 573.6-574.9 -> 1.19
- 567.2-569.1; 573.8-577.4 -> 1.08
